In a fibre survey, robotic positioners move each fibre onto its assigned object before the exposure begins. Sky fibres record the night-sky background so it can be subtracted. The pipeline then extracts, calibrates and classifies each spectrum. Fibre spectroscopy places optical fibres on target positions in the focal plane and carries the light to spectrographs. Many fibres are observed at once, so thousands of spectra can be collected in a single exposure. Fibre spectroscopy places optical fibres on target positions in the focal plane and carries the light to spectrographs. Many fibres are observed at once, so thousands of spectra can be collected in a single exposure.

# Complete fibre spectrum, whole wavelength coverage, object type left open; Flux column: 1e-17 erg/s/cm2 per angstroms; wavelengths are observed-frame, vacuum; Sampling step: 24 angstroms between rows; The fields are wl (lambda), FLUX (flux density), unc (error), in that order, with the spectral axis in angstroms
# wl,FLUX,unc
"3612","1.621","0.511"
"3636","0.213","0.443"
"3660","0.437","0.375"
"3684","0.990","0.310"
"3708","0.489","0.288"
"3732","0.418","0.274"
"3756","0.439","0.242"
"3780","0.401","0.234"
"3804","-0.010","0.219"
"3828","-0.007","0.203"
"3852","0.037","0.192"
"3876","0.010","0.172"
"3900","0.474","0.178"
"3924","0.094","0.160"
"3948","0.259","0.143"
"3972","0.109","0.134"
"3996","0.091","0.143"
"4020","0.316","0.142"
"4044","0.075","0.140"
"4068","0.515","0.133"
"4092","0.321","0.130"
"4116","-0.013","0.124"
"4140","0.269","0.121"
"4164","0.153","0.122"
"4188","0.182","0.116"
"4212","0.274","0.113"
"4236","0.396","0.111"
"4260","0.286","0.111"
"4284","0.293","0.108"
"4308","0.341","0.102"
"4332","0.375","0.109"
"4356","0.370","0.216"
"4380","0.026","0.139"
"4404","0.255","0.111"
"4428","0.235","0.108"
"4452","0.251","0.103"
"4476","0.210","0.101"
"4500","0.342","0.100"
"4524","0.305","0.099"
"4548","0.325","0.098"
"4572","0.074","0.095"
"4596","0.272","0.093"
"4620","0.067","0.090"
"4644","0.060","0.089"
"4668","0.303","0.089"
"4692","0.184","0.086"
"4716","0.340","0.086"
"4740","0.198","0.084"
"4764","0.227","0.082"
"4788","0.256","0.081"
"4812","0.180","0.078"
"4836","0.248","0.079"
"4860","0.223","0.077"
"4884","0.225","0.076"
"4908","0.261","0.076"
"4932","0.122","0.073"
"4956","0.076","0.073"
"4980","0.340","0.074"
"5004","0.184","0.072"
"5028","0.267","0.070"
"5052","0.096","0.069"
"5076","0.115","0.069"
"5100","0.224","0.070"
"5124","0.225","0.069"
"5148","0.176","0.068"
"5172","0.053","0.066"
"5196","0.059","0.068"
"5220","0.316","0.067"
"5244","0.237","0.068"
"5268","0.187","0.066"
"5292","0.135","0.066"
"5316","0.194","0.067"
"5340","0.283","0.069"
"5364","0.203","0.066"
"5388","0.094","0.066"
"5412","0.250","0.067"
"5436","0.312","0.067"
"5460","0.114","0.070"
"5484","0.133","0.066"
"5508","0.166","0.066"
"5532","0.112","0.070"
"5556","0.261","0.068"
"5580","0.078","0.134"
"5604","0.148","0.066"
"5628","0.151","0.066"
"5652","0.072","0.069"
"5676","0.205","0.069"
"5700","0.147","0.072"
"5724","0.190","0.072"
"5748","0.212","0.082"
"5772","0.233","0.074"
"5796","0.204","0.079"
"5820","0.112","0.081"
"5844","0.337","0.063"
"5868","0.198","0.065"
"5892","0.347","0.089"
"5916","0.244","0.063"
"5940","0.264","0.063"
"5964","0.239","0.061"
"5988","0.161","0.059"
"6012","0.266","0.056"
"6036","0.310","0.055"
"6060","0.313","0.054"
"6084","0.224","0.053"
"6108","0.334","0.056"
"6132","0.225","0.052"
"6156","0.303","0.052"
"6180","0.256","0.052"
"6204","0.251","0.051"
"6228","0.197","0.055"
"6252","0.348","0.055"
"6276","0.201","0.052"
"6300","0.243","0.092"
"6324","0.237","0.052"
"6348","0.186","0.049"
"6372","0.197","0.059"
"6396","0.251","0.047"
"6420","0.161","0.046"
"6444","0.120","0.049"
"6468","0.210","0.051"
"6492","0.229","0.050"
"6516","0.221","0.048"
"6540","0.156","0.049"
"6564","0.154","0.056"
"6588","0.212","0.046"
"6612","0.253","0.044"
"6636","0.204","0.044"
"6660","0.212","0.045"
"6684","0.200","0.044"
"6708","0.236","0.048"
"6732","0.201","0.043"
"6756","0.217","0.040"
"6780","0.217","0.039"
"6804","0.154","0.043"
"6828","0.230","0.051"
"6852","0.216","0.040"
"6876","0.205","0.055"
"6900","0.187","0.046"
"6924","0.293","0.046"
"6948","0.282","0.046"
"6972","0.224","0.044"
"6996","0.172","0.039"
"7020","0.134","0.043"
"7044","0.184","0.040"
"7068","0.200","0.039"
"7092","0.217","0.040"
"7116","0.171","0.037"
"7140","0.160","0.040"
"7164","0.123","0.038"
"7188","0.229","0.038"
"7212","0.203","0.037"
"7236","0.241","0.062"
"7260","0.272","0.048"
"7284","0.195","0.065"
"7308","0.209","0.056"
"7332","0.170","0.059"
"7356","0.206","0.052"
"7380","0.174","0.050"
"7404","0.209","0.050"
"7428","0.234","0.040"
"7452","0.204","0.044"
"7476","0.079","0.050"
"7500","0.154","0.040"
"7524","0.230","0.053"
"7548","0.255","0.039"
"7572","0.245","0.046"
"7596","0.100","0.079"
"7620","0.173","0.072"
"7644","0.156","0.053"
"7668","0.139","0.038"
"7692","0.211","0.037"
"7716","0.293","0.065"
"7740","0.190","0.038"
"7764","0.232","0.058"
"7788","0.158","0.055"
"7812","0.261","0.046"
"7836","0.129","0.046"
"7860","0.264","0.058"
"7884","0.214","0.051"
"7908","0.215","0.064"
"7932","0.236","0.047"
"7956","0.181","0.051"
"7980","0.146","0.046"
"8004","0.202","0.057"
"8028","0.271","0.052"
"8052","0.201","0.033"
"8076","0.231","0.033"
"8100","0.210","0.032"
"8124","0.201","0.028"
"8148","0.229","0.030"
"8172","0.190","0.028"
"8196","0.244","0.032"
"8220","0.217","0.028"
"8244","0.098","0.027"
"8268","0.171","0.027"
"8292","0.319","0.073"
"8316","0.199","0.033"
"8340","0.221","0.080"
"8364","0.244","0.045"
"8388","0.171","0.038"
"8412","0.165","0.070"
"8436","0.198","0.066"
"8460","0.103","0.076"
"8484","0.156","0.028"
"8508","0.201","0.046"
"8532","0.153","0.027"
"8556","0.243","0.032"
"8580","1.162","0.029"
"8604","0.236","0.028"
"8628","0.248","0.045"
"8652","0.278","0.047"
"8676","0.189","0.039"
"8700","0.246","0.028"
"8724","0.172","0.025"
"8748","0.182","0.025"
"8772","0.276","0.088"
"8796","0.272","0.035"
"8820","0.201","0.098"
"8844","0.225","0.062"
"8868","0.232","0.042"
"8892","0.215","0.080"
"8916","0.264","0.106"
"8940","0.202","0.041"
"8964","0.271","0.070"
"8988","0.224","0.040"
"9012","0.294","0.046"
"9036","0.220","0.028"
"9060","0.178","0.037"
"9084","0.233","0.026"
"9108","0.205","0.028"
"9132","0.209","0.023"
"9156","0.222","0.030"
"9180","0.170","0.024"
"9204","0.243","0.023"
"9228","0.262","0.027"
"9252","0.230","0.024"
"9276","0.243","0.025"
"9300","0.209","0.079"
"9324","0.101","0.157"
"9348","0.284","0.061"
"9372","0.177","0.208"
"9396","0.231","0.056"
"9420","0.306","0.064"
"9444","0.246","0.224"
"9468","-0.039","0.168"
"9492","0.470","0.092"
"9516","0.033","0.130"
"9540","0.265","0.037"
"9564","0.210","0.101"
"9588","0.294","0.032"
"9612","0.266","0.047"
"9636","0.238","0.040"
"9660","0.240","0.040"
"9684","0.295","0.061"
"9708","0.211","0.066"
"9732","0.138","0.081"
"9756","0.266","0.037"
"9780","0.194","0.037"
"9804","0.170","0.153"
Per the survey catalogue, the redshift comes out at 1.30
